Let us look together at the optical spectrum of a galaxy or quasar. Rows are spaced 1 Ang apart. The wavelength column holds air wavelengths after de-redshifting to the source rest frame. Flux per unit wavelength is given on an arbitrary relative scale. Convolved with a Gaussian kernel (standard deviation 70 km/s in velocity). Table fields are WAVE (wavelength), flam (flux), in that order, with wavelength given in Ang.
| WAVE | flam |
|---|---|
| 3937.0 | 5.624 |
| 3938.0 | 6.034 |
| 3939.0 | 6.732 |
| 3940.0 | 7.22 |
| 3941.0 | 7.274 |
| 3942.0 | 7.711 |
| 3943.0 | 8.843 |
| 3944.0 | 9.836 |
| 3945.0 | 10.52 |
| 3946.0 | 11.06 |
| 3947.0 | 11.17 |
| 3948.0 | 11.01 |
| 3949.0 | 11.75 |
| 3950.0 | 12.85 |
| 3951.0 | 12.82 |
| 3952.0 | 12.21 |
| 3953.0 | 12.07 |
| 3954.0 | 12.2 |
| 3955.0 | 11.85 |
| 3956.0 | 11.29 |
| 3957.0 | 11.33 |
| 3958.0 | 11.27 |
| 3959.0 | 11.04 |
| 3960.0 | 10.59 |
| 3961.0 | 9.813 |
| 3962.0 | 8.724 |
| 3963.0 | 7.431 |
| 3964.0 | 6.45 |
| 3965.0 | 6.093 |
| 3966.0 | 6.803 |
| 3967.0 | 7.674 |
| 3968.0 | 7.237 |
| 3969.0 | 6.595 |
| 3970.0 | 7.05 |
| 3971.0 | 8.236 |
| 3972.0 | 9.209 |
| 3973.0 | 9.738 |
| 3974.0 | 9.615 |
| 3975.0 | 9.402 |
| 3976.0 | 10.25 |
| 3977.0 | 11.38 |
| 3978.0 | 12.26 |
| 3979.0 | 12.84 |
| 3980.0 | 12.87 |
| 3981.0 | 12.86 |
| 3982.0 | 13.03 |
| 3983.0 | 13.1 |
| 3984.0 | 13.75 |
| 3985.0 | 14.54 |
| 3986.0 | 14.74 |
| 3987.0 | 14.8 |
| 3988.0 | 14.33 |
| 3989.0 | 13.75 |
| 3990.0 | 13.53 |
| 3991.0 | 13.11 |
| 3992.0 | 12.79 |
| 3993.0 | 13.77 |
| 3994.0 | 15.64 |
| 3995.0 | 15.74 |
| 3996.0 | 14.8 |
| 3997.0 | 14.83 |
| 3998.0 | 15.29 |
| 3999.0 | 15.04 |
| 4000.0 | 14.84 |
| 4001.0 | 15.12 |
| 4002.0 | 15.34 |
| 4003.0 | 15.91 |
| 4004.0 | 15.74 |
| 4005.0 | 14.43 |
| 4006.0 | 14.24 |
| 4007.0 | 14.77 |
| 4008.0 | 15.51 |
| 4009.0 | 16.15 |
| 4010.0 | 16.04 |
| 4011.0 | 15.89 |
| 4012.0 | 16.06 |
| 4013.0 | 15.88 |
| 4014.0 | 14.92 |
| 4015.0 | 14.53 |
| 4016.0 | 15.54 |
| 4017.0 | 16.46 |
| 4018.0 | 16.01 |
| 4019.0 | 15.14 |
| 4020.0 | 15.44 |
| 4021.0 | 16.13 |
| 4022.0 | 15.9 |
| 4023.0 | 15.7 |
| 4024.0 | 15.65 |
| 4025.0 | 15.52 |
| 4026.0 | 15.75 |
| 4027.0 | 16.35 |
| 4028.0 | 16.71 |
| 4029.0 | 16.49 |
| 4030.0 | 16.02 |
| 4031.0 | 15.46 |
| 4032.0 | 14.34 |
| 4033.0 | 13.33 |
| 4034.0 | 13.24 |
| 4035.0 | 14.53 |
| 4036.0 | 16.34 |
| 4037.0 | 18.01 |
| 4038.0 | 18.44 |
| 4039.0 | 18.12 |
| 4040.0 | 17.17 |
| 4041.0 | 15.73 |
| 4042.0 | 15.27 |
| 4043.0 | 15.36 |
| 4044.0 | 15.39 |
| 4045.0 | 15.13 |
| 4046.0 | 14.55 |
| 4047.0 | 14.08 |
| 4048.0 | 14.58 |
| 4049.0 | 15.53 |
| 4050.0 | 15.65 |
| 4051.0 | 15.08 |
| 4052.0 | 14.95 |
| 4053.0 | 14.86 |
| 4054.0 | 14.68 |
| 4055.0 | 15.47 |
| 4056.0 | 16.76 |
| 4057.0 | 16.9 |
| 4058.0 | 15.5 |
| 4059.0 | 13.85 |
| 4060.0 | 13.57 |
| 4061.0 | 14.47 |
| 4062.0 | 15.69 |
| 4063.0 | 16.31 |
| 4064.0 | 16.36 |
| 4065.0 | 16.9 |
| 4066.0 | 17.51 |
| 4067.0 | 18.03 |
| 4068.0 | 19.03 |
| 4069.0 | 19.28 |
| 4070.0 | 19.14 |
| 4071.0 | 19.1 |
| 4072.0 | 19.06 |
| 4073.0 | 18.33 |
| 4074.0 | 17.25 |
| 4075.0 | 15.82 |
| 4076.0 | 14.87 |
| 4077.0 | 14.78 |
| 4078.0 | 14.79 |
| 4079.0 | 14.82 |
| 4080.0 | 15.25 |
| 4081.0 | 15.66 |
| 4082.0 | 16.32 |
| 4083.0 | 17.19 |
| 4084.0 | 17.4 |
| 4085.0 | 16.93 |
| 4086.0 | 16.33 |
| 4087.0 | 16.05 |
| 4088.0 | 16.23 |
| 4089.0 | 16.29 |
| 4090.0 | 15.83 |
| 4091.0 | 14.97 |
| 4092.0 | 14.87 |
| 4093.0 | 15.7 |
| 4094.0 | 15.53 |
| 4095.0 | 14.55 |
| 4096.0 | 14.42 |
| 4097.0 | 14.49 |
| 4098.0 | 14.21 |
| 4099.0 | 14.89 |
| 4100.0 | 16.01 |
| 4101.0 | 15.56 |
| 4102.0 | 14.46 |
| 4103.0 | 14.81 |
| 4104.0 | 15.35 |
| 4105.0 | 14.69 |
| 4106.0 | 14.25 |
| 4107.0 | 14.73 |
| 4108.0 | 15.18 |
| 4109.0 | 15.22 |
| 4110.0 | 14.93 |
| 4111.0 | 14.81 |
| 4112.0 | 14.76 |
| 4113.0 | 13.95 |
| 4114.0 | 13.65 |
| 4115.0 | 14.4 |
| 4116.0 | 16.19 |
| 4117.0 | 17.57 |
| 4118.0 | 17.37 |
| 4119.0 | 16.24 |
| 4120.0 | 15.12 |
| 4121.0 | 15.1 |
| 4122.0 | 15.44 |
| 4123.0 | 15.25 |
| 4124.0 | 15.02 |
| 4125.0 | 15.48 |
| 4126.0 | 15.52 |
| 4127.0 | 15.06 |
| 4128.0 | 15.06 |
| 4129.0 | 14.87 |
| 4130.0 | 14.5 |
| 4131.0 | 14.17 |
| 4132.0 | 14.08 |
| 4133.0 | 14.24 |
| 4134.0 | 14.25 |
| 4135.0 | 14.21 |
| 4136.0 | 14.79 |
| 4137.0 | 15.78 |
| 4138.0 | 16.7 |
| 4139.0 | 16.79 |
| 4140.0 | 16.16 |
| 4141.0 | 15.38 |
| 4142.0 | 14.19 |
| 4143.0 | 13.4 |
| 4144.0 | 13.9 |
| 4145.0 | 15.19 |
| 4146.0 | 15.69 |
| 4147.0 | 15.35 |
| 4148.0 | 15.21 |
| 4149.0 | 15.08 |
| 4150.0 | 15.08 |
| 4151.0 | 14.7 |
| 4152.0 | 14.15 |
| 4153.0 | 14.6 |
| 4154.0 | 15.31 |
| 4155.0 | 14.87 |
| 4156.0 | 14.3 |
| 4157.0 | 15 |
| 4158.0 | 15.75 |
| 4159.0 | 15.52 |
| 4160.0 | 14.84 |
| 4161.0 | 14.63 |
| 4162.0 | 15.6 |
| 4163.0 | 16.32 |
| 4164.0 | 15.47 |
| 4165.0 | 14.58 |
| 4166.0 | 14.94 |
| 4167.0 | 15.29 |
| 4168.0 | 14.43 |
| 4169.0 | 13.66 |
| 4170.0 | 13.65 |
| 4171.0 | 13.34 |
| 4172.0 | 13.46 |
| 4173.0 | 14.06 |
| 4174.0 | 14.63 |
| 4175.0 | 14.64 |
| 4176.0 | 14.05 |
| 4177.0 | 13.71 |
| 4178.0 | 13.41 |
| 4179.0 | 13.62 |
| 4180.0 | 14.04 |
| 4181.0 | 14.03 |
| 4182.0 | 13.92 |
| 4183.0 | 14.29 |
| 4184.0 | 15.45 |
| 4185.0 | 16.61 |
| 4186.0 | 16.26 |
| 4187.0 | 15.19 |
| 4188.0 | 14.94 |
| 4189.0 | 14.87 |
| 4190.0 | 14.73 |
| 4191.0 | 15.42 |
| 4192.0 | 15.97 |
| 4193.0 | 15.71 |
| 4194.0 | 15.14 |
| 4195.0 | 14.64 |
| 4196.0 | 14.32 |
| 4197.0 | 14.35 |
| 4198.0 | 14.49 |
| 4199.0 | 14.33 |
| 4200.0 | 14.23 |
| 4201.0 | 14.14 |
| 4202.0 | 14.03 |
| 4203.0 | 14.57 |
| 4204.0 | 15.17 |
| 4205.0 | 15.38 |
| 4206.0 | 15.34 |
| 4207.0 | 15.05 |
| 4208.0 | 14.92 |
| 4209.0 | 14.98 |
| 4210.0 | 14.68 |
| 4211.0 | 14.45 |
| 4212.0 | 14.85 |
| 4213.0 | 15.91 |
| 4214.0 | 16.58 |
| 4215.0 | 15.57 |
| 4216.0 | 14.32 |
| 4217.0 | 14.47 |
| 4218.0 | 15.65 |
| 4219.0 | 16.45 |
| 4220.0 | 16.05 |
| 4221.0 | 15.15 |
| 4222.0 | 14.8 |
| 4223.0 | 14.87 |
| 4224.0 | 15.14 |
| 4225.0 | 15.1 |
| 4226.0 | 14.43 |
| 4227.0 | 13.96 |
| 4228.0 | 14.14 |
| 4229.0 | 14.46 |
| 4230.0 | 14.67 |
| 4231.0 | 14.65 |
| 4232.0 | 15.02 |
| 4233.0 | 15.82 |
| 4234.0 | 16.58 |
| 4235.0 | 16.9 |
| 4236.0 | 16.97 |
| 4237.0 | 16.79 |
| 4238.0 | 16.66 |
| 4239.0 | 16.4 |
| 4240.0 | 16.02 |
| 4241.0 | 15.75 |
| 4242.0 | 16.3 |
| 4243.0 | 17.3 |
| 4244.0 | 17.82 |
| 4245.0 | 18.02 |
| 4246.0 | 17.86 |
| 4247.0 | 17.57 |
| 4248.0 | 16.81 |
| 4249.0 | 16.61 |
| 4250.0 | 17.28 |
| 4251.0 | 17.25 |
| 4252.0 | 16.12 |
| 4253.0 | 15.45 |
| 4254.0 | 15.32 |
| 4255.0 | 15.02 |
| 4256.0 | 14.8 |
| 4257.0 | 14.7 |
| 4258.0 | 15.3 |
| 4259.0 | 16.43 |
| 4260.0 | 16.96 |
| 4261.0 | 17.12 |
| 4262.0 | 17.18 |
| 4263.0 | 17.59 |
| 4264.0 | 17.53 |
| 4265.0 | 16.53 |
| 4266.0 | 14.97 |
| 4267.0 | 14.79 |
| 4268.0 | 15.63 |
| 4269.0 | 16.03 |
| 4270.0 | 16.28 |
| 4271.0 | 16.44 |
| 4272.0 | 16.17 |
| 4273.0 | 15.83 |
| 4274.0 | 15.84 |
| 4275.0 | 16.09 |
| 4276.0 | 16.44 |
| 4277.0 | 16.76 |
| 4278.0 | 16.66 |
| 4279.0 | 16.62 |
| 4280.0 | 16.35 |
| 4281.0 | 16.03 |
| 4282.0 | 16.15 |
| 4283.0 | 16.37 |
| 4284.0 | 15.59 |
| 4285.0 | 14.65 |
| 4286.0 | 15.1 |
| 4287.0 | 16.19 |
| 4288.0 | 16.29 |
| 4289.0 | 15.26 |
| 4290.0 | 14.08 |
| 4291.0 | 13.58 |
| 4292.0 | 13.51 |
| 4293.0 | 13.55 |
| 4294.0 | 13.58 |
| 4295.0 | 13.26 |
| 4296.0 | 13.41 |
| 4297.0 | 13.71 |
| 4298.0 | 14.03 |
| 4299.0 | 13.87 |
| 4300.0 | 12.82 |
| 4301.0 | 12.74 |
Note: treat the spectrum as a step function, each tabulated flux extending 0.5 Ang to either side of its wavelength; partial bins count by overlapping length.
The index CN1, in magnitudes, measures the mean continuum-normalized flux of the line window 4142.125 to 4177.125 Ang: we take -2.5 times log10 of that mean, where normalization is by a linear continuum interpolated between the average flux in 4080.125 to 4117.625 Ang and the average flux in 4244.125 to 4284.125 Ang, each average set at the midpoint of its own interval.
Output 0.07 mag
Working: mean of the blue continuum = 15.4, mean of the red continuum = 16.3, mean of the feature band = 14.7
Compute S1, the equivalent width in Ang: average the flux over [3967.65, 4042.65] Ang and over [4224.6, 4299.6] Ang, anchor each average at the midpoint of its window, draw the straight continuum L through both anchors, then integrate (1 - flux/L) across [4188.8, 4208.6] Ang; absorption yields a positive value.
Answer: 0.72 Ang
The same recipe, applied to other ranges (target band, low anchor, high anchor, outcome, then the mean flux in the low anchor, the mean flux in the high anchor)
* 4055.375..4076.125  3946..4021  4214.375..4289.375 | -4.8 Ang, 12.7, 16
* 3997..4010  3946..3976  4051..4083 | -2.9 Ang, 9.81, 16.3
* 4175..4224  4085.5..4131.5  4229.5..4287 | 2.9 Ang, 15.2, 16.2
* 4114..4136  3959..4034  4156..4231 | -1.3 Ang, 13.3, 14.8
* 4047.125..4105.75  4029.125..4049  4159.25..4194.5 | -2.2 Ang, 15.5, 14.7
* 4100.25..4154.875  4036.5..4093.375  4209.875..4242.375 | 2.8 Ang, 16.2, 15.4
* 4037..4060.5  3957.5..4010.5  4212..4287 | -4.3 Ang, 12.3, 16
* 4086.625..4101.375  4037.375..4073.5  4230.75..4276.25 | 0.9 Ang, 16.3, 16.3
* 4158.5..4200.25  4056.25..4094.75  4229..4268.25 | 4.2 Ang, 16.4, 16.3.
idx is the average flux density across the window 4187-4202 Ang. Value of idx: 14.8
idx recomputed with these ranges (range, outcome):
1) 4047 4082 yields 16.1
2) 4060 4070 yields 17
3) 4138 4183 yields 14.7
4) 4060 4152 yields 15.6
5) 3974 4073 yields 15.2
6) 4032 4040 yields 16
